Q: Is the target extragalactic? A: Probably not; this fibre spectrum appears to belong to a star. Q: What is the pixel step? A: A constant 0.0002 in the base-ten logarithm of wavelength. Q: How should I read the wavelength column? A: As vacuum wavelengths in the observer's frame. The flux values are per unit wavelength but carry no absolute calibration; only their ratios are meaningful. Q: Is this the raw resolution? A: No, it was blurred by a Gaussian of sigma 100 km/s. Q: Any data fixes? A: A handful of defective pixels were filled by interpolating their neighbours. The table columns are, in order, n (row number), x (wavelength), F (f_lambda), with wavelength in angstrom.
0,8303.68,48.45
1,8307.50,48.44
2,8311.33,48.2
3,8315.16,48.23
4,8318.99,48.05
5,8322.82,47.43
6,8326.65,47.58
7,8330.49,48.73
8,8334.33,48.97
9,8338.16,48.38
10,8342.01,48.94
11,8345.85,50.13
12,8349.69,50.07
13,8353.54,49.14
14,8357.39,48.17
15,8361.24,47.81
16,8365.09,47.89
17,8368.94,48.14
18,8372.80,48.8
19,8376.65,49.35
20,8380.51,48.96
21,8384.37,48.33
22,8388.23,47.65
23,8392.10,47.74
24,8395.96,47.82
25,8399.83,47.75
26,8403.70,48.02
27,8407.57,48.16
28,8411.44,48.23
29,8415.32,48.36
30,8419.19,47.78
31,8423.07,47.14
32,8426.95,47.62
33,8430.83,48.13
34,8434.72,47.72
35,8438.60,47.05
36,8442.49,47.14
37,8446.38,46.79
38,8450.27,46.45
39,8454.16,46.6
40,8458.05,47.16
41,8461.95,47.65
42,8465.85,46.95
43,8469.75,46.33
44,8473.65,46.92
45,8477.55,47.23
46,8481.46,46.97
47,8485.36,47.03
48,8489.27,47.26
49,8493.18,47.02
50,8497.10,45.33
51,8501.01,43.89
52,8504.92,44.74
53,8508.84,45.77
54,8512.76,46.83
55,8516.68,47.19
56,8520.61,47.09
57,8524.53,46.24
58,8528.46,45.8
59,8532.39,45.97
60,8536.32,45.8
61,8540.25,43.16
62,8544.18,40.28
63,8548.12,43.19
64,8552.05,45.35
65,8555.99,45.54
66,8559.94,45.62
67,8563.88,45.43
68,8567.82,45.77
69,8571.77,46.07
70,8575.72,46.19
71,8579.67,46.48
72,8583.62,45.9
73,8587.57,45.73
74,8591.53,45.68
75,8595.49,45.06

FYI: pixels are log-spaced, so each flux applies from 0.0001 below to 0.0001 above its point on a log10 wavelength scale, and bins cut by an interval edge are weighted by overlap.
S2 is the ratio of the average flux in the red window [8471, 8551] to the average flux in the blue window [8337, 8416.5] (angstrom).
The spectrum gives 0.94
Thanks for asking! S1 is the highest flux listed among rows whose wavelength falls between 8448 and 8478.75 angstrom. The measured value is 47.65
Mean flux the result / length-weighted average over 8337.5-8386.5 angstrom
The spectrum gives 48.8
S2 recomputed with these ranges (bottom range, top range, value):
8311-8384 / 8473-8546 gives 0.94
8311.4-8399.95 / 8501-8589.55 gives 0.94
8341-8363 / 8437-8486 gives 0.96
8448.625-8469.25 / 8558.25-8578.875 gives 0.98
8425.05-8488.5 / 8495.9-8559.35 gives 0.96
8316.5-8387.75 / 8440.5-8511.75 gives 0.96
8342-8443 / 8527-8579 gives 0.93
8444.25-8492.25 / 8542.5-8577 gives 0.95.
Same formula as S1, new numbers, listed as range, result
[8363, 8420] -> 49.35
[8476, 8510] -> 47.26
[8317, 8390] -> 50.13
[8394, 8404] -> 48.02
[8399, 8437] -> 48.36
